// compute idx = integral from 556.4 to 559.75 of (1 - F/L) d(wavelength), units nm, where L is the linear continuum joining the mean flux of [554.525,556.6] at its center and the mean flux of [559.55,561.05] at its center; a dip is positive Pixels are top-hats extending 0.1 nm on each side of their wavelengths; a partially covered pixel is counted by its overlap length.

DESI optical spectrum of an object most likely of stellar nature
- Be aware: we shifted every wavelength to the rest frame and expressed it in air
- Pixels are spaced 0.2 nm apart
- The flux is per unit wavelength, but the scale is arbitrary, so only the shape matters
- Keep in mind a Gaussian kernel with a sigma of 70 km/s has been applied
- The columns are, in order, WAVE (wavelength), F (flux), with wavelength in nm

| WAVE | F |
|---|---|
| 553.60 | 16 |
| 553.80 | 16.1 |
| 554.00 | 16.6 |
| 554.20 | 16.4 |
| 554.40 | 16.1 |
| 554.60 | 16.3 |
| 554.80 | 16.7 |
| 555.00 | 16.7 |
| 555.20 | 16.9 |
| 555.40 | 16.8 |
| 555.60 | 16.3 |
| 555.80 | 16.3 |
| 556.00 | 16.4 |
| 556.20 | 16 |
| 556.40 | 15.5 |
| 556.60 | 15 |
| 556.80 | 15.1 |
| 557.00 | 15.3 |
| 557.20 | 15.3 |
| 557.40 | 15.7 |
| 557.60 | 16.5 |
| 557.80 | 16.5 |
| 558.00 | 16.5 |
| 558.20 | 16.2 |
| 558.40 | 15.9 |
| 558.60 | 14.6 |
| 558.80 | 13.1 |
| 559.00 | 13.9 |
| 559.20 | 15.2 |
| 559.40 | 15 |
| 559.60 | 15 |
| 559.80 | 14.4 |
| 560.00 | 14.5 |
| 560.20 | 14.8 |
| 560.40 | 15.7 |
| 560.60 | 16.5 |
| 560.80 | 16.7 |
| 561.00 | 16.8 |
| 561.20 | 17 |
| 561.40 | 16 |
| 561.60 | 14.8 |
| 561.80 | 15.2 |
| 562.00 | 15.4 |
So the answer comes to 0.13 nm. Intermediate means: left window 16.3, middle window 15.3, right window 15.5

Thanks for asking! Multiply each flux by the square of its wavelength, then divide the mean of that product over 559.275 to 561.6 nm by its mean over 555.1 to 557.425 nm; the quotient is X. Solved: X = 1.0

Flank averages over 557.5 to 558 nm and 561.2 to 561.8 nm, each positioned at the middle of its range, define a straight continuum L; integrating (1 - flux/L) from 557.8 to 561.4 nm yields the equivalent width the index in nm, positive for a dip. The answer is 0.138 nm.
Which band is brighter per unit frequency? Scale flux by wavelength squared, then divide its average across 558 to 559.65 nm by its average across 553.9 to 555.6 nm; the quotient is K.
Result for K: 0.9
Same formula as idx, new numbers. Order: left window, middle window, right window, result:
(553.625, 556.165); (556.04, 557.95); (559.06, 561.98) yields 0.047 nm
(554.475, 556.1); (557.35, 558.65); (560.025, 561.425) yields 0.023 nm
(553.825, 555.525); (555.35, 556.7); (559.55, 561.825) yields 0.027 nm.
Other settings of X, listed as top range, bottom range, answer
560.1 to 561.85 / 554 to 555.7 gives 0.99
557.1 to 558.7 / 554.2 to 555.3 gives 0.97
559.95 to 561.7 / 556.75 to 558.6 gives 1.02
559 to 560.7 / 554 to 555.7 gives 0.93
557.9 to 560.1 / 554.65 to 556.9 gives 0.94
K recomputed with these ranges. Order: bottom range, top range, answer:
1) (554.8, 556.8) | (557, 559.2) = 0.96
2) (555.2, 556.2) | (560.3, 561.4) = 1.02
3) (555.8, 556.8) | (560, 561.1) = 1.03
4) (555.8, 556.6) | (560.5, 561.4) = 1.07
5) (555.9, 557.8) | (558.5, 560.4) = 0.94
